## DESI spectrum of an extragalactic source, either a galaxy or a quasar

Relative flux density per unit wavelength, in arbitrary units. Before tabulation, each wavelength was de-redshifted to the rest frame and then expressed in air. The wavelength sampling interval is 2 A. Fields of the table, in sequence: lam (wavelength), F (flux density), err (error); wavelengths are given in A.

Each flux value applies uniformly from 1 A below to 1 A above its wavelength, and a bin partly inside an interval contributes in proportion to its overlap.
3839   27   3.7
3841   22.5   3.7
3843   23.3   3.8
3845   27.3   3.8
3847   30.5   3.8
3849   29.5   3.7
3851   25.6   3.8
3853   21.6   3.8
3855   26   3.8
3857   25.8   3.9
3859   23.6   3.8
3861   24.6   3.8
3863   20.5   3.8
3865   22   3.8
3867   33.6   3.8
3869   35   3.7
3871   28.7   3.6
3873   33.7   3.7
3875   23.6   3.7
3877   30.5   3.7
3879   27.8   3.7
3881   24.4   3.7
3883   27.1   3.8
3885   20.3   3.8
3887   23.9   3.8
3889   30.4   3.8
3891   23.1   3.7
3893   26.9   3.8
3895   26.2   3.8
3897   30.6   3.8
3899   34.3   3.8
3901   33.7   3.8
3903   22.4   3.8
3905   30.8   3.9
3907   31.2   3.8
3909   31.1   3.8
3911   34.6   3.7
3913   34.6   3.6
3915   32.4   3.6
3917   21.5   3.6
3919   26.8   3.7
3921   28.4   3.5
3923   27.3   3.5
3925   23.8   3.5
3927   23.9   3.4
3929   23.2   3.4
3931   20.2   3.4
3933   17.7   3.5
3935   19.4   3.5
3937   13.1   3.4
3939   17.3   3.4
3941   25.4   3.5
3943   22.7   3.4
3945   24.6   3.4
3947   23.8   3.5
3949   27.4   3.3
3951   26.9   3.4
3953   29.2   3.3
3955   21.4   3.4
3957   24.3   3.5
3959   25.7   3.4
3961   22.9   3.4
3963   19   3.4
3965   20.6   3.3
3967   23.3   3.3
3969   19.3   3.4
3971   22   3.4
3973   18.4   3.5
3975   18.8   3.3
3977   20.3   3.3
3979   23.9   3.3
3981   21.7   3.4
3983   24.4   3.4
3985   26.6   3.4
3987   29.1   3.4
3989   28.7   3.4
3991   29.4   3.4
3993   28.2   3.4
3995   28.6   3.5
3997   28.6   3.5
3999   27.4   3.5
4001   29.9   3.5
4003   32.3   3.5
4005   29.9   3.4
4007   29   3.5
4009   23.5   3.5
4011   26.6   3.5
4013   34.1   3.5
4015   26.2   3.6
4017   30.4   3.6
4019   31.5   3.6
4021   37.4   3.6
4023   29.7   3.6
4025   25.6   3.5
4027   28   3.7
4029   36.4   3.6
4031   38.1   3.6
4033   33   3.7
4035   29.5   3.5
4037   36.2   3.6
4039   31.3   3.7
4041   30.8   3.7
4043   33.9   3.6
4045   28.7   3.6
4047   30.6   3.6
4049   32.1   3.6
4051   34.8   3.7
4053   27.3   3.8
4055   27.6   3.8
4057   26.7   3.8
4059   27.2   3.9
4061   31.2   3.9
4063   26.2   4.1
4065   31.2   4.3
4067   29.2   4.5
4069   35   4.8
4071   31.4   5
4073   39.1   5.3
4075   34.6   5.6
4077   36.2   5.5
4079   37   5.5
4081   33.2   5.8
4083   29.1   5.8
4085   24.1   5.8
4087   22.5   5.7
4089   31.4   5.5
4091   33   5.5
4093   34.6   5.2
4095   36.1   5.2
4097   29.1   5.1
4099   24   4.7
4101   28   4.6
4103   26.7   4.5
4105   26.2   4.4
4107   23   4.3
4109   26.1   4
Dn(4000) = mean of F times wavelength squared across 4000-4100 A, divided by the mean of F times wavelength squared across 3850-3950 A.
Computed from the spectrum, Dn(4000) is 1.28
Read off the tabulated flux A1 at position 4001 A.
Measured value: 29.9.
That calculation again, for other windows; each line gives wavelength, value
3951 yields 26.9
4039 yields 31.3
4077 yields 36.2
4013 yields 34.1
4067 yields 29.2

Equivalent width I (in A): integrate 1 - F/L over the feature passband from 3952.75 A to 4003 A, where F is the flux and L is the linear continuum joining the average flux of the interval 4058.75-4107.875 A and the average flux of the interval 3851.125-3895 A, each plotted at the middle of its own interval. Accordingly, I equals 6.8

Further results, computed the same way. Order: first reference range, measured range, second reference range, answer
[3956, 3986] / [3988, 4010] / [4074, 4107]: -4.3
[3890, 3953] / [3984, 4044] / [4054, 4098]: -2.5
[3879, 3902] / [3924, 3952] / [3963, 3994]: 3.5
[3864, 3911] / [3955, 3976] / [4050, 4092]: 5.7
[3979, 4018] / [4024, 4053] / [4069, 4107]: -2.6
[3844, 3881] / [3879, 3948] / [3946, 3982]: -2.4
